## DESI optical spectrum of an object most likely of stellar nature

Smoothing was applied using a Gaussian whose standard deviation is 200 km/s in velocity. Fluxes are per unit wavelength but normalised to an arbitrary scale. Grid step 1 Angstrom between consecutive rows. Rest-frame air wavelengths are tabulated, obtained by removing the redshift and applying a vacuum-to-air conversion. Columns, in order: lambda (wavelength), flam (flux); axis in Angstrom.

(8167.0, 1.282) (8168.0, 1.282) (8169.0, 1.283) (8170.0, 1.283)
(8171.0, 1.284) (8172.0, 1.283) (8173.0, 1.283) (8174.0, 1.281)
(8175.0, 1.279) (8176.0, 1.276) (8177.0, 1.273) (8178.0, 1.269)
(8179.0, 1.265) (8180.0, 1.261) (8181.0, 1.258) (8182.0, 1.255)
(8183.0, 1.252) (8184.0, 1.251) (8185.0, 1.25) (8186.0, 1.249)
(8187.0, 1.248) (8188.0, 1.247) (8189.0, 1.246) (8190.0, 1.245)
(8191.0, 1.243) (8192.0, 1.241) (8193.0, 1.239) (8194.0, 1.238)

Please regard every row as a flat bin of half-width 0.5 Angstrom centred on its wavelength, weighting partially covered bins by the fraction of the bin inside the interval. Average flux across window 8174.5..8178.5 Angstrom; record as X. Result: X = 1.27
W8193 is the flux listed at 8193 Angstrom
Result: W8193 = 1.239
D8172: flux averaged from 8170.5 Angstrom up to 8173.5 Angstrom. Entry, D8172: 1.28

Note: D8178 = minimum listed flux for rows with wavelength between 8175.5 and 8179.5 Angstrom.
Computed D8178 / 1.265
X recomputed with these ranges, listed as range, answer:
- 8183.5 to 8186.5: 1.25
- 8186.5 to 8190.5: 1.25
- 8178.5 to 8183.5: 1.26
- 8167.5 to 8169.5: 1.28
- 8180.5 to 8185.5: 1.25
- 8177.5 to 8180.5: 1.26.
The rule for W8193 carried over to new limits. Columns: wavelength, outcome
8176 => 1.276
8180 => 1.261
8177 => 1.273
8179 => 1.265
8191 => 1.243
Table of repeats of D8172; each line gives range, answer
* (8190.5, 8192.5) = 1.24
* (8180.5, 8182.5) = 1.26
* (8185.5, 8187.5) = 1.25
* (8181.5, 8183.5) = 1.25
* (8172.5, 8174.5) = 1.28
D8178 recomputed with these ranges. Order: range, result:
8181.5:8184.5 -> 1.251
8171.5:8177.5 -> 1.273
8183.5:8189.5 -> 1.246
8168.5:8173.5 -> 1.283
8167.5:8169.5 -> 1.282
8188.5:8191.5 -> 1.243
